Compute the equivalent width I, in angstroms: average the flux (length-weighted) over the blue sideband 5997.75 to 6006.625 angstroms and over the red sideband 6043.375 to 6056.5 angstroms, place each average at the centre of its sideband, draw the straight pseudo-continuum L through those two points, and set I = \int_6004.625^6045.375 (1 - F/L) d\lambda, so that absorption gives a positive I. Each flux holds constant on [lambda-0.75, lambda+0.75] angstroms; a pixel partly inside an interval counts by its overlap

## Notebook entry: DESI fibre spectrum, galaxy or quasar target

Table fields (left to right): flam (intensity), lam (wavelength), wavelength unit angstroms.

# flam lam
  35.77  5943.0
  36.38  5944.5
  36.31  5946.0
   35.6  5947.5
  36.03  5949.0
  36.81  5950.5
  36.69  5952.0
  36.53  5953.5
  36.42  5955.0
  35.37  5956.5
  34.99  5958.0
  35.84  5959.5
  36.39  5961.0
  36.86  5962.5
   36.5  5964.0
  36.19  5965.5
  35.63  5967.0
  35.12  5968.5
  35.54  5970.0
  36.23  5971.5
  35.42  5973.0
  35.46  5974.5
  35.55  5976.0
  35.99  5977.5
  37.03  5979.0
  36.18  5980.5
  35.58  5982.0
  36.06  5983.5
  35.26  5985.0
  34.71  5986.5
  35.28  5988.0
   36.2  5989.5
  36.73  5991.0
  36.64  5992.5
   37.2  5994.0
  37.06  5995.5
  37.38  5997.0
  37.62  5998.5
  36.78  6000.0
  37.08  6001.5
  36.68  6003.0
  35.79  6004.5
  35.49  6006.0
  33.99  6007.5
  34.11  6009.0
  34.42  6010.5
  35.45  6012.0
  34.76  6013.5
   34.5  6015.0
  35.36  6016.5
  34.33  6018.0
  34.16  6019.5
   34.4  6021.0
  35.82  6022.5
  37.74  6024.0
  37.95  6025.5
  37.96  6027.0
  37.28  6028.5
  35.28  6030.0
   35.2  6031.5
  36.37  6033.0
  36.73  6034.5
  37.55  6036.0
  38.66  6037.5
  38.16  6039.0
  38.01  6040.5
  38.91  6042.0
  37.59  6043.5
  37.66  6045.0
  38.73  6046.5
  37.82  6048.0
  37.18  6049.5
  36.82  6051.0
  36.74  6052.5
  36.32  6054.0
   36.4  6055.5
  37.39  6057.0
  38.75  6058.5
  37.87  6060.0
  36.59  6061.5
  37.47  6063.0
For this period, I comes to 0.8 angstroms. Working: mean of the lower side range 36.6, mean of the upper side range 37.2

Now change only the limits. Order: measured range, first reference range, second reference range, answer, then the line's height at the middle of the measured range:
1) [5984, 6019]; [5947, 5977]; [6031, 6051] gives 1.0 angstroms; 36.8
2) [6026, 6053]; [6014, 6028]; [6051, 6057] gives -0.8 angstroms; 36.3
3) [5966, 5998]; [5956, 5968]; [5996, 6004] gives 0.5 angstroms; 36.5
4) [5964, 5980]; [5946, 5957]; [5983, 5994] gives 0.1 angstroms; 36.1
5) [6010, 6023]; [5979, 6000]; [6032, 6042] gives 0.8 angstroms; 37.1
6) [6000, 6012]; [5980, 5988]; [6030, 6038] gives 0.2 angstroms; 36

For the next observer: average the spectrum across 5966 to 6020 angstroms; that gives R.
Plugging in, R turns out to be 35.8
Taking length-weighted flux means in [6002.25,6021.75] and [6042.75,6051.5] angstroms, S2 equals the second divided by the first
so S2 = 1.08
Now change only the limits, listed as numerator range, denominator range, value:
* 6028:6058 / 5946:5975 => 1.03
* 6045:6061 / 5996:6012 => 1.04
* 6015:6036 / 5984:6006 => 0.99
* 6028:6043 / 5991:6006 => 1.01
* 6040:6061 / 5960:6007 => 1.04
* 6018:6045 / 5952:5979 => 1.03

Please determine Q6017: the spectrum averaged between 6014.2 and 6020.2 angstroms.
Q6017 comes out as 34.6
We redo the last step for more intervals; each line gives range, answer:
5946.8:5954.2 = 36.3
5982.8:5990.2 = 35.5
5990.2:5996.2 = 36.9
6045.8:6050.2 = 37.9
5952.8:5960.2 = 35.8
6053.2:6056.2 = 36.4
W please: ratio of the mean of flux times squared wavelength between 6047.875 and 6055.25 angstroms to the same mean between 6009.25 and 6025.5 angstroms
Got 1.06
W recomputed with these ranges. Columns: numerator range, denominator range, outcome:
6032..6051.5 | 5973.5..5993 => 1.07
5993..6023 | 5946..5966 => 1.00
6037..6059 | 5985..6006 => 1.05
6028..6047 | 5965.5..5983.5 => 1.07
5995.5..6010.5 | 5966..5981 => 1.02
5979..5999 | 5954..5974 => 1.02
